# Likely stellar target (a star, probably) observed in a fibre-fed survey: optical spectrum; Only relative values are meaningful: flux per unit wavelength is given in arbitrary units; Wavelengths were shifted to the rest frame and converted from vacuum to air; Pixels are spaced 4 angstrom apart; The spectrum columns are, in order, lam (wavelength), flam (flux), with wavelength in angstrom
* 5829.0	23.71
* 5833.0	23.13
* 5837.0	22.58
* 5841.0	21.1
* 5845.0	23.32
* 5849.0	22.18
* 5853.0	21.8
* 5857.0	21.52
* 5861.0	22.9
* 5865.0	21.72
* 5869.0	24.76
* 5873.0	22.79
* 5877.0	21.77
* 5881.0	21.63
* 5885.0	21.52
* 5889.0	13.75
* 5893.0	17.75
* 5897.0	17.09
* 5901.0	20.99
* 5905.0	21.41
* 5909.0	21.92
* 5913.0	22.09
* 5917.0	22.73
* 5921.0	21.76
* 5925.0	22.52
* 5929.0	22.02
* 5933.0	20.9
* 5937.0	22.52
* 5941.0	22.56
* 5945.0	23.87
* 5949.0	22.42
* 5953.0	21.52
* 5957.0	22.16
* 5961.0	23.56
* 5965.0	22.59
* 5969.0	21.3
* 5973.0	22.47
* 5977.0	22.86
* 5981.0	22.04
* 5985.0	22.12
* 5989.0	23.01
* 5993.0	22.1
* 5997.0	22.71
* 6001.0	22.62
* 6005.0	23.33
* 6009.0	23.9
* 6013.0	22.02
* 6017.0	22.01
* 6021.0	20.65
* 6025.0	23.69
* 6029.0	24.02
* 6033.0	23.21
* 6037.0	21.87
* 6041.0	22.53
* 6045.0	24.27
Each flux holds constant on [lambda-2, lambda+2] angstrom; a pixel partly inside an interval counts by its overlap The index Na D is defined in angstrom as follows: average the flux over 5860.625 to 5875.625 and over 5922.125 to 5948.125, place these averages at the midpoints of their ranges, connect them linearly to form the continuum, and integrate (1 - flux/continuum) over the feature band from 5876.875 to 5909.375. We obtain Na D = 4.6 angstrom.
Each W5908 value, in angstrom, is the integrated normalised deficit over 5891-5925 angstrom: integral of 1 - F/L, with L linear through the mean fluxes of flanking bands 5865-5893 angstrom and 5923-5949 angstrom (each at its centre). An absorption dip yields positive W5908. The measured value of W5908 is 1.3 angstrom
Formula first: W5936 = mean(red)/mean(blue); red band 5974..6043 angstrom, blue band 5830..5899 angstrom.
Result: 1.1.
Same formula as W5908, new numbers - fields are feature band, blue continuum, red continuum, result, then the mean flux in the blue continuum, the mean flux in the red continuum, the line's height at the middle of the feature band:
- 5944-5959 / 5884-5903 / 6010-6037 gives -1.7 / 18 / 22.6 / 20.1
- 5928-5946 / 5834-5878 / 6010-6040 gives 0.1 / 22.4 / 22.5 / 22.5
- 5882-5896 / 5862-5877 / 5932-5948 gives 3.0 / 22.9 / 22.6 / 22.8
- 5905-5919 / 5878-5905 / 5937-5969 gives -1.3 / 19.1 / 22.6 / 20.3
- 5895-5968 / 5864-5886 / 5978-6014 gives 2.0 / 22.4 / 22.7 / 22.5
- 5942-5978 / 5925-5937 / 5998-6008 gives -0.3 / 21.8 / 23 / 22.3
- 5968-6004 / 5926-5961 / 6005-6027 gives 0.1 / 22.3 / 22.5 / 22.4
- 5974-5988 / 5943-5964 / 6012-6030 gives 0.1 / 22.7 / 22.4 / 22.6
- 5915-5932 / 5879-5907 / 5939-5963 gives -0.9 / 19.2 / 22.7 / 21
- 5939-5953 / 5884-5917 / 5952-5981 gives -0.8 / 19.7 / 22.4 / 21.5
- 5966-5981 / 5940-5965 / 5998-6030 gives 0.3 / 22.7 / 22.7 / 22.7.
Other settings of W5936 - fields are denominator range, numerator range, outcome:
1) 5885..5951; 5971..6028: 1.07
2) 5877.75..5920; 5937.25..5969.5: 1.12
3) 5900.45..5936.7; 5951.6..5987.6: 1.02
